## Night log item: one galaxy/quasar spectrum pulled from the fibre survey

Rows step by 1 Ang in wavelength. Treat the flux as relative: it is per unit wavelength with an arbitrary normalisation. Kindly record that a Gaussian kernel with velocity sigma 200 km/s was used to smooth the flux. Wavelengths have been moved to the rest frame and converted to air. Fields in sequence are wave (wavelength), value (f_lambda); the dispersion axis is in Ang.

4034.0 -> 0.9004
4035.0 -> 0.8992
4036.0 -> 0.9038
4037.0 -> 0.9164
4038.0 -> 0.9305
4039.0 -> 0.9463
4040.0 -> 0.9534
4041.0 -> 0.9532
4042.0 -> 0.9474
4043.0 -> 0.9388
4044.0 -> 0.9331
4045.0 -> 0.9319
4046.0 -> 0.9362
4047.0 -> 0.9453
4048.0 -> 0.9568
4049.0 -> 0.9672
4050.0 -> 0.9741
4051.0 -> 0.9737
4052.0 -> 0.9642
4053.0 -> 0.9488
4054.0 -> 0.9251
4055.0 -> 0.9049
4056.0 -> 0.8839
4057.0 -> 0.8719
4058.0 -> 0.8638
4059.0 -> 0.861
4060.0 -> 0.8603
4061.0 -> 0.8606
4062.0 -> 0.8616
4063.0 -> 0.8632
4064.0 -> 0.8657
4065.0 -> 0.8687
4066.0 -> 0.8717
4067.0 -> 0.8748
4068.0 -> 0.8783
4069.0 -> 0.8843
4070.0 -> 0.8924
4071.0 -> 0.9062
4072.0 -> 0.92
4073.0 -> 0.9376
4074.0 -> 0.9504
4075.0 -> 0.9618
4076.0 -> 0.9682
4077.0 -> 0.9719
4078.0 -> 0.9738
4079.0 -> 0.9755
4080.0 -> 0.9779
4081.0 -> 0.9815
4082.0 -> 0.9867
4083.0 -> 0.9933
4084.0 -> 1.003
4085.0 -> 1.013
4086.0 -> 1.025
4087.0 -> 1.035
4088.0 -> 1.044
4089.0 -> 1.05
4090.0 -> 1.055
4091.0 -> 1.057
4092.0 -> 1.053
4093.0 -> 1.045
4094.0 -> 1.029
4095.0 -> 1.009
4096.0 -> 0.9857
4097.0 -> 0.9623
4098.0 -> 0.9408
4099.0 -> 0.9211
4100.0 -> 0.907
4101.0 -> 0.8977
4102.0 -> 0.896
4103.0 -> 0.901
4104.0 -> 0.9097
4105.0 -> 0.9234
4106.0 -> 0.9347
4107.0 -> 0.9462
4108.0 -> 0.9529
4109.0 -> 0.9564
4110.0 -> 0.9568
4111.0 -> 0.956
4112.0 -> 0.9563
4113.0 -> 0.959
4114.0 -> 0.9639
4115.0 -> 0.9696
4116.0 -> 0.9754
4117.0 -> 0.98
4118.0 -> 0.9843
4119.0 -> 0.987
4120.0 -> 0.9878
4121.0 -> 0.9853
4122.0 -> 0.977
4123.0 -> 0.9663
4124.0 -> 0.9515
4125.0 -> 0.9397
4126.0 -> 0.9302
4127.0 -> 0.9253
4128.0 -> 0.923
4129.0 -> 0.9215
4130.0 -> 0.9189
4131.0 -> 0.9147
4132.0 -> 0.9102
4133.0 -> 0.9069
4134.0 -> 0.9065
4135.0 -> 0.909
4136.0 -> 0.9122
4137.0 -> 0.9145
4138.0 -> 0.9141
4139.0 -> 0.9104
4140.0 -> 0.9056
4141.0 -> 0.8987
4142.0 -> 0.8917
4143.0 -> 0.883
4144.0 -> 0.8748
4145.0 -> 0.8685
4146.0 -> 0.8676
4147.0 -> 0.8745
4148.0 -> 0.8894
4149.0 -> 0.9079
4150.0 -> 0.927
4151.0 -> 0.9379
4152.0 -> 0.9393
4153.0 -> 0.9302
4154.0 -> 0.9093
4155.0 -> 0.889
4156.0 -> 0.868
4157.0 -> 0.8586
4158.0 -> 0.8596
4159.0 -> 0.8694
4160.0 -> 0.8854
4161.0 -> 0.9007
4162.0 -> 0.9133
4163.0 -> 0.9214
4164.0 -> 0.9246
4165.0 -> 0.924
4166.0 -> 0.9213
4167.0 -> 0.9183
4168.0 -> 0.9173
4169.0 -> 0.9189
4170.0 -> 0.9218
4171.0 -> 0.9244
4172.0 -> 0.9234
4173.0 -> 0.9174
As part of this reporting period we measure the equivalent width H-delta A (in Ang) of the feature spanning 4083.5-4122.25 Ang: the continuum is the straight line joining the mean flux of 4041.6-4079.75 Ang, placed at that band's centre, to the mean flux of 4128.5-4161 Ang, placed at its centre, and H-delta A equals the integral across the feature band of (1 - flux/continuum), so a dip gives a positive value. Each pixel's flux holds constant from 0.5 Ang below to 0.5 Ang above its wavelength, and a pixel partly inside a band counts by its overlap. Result -2.9 Ang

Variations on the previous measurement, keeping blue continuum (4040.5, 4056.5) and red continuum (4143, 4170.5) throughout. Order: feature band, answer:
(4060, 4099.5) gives -1.2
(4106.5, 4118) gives -0.6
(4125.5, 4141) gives -0.1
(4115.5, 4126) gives -0.6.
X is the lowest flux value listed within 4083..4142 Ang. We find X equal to 0.8917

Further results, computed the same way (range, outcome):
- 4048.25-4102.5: 0.8603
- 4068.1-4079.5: 0.8843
